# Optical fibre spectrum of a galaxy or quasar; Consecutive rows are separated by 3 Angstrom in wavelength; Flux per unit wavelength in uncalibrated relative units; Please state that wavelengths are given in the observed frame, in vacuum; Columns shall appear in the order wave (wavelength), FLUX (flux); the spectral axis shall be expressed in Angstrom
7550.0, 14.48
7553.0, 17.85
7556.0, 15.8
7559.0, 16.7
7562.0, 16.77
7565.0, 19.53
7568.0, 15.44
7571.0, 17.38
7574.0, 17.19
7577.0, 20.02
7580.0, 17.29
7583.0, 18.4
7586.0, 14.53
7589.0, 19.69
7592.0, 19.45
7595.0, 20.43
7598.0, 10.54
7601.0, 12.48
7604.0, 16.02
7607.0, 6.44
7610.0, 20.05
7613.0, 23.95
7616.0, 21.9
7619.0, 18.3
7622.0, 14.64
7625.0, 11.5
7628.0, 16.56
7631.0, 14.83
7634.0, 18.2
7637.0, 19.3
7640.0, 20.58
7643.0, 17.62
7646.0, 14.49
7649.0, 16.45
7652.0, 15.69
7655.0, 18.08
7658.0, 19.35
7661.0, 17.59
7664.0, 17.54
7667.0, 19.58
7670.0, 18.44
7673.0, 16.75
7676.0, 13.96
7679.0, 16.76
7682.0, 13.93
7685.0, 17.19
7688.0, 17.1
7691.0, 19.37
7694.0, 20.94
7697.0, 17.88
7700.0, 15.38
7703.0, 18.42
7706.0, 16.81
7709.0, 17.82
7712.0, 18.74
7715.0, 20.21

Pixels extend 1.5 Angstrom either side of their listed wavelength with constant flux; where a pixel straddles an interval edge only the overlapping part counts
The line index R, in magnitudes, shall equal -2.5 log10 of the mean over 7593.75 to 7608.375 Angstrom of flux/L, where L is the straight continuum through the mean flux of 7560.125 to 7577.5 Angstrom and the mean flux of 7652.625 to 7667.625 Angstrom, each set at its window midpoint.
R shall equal 0.33 mag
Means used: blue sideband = 17.6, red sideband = 18.2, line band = 13.1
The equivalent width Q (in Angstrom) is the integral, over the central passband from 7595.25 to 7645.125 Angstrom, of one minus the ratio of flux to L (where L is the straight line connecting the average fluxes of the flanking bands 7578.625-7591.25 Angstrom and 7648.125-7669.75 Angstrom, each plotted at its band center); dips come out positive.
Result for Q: 3.4 Angstrom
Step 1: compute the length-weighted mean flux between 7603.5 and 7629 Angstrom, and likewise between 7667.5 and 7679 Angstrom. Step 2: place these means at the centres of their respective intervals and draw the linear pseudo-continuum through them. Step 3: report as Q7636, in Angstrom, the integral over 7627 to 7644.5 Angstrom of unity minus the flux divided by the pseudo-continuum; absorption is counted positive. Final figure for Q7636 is -1.3 Angstrom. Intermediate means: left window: 16.6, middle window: 17.9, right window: 16.7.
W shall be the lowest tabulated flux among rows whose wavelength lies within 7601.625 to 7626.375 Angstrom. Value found 6.44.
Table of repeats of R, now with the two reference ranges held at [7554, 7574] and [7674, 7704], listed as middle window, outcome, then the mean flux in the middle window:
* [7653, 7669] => -0.08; 18.3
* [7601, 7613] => 0.12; 15.2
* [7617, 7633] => 0.10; 15.5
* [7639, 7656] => 0.00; 17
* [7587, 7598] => -0.08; 18.3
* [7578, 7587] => 0.00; 17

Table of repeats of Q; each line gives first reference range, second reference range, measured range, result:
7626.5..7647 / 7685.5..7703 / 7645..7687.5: 2.2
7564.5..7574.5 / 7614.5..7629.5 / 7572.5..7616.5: -0.6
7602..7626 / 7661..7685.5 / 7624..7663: -0.7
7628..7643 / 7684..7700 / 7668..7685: 1.9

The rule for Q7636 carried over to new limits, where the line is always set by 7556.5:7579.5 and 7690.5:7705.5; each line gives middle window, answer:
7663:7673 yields -0.14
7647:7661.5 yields 0.53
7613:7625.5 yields -0.07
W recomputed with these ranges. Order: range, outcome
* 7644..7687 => 13.93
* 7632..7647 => 14.49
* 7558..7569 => 15.44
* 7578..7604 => 10.54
